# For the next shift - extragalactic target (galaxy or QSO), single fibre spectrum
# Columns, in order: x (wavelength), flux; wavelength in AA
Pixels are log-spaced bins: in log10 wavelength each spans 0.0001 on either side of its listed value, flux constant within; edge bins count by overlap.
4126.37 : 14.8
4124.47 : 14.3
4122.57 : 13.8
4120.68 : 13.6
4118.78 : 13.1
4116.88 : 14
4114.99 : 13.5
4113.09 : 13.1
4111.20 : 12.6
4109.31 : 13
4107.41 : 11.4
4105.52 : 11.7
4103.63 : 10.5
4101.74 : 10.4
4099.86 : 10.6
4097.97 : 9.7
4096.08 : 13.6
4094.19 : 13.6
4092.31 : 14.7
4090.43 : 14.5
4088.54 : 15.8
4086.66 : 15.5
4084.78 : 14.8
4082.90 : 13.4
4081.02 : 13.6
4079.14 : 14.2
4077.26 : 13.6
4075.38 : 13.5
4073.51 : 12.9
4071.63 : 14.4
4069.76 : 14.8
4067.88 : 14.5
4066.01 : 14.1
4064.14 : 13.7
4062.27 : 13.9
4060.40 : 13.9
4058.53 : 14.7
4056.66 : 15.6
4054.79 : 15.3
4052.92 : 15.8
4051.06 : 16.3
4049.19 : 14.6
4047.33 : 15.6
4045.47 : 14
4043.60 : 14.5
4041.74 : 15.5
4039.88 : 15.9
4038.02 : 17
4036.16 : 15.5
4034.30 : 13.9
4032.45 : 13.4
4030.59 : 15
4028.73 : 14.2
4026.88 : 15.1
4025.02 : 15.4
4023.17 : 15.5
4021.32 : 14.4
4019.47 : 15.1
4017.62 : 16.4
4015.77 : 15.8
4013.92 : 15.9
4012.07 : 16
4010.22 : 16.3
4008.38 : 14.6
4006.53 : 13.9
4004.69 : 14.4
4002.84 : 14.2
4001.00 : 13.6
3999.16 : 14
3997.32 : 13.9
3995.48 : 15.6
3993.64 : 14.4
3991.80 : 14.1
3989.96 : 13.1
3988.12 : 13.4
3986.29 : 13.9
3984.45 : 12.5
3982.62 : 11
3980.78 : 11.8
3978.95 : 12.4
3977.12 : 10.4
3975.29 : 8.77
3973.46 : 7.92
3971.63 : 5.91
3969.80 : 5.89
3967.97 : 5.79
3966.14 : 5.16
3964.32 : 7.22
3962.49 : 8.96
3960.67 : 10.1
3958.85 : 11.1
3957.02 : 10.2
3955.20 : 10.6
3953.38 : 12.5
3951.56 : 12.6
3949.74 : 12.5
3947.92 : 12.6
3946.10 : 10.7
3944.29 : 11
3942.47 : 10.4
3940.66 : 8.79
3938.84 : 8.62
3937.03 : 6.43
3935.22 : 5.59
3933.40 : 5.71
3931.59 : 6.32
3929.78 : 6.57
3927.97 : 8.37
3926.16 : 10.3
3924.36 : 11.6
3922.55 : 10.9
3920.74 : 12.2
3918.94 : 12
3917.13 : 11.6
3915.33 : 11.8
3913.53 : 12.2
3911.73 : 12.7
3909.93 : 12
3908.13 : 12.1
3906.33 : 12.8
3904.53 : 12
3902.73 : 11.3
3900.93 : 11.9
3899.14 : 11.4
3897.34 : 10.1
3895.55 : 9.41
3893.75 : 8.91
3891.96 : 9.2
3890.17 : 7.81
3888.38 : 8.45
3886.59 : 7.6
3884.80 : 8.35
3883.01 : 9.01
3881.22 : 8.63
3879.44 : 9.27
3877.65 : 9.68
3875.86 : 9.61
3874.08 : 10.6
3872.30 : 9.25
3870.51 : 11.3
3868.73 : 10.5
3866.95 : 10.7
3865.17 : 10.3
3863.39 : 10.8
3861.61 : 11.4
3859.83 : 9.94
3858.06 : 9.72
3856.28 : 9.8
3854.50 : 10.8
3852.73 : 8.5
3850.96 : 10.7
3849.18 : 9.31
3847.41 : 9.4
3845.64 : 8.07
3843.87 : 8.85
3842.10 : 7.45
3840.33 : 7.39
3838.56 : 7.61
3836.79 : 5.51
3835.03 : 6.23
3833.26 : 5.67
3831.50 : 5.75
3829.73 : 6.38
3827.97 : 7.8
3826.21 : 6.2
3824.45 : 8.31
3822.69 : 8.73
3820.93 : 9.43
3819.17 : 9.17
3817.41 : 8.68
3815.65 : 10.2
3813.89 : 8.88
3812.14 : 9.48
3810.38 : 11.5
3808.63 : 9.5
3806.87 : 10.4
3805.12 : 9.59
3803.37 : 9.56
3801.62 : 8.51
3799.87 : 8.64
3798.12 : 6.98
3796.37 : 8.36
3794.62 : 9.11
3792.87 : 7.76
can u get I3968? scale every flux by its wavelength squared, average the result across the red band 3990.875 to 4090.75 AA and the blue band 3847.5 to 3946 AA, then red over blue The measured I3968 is 1.60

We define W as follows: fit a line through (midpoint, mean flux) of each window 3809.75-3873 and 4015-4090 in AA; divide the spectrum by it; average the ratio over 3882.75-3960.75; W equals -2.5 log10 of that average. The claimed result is 0.09 mag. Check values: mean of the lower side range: 8.87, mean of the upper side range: 14.8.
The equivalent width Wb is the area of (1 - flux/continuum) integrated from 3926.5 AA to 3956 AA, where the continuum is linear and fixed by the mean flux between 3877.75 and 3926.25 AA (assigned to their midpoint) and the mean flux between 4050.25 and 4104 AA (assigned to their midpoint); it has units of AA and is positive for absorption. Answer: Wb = 5.2 AA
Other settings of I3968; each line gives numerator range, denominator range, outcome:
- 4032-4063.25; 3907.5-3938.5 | 1.63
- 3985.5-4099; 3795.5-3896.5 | 1.80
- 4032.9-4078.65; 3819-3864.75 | 1.94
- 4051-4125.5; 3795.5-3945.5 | 1.62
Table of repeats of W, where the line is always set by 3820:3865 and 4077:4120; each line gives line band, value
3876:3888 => 0.04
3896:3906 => -0.19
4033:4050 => -0.25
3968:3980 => 0.28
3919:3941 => 0.17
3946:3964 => -0.06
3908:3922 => -0.23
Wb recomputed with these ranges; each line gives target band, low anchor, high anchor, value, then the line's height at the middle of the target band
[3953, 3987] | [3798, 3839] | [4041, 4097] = 7.2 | 12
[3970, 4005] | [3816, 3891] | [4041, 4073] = 1.5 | 12.7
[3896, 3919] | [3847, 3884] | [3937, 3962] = -3.2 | 10.3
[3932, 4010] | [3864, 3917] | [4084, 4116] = 3.1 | 11.3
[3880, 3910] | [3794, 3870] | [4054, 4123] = 0.0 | 9.99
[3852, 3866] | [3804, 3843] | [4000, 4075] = -1.3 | 9.29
